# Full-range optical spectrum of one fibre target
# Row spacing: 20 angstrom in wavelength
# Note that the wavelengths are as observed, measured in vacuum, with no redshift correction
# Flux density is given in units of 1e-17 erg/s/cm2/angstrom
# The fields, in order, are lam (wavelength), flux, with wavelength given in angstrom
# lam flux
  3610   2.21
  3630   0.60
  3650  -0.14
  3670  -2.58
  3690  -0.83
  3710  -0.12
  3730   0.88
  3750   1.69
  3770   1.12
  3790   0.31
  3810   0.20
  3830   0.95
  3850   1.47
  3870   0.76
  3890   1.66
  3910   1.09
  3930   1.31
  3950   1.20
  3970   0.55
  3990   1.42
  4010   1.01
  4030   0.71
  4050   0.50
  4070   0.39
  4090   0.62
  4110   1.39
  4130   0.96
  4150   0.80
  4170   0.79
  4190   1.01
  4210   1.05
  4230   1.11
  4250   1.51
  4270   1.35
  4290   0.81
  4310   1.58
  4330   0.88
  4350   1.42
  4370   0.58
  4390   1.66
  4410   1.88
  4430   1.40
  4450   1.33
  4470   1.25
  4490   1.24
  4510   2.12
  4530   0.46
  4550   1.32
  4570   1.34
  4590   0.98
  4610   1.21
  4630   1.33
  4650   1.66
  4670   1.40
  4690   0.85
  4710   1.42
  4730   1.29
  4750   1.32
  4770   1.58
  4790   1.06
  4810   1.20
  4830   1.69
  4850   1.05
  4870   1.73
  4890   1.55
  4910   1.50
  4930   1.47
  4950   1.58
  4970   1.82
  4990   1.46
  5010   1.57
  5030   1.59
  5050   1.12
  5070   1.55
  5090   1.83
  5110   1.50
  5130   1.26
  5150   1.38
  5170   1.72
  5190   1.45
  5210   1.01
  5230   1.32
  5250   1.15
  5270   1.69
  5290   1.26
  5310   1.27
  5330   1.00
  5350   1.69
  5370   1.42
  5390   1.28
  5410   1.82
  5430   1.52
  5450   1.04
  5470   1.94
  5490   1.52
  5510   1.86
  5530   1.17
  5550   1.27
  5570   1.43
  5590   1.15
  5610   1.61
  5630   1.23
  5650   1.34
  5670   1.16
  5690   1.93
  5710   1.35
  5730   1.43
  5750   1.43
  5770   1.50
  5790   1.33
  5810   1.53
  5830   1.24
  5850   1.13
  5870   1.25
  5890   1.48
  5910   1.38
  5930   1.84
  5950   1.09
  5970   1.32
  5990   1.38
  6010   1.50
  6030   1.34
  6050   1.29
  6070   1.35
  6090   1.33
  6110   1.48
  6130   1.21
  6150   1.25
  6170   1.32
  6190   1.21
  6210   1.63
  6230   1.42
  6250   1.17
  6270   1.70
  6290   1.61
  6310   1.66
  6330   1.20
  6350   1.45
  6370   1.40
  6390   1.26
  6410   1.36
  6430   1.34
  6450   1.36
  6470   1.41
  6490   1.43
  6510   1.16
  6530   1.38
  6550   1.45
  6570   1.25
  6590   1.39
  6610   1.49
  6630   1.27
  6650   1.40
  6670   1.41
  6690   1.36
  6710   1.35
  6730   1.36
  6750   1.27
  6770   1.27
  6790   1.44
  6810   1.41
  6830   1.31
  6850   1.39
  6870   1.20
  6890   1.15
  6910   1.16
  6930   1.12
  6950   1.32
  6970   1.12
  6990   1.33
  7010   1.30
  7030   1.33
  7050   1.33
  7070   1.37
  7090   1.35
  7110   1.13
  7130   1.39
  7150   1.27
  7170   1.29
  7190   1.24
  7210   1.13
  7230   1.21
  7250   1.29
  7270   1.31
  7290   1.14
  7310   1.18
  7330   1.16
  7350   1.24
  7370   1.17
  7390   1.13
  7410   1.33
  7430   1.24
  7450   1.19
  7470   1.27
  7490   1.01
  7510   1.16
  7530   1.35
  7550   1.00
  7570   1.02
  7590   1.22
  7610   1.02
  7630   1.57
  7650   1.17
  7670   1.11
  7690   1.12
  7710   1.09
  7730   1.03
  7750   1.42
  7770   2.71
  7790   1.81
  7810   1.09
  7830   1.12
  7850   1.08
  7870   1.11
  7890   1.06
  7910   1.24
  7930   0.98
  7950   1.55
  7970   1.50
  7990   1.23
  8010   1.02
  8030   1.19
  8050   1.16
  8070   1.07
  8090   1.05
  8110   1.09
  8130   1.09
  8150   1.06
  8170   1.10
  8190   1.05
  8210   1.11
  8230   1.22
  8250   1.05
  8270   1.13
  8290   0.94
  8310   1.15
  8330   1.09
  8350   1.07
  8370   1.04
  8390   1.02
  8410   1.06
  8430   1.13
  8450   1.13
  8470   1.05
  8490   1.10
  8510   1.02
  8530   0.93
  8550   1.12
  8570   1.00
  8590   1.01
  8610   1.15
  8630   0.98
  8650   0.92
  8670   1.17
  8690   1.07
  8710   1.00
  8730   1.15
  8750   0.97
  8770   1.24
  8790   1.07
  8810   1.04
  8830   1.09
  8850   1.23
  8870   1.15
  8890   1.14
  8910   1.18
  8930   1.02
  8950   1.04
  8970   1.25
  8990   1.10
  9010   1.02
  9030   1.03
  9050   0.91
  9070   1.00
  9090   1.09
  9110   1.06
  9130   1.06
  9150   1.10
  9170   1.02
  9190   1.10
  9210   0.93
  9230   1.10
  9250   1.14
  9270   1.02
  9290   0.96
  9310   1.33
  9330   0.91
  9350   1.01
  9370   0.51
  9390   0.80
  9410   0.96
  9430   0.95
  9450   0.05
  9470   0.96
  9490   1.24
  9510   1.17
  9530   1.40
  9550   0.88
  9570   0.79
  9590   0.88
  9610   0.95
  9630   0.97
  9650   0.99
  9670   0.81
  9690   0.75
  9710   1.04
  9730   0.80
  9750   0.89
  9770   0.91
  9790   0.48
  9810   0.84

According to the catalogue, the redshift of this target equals 0.183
